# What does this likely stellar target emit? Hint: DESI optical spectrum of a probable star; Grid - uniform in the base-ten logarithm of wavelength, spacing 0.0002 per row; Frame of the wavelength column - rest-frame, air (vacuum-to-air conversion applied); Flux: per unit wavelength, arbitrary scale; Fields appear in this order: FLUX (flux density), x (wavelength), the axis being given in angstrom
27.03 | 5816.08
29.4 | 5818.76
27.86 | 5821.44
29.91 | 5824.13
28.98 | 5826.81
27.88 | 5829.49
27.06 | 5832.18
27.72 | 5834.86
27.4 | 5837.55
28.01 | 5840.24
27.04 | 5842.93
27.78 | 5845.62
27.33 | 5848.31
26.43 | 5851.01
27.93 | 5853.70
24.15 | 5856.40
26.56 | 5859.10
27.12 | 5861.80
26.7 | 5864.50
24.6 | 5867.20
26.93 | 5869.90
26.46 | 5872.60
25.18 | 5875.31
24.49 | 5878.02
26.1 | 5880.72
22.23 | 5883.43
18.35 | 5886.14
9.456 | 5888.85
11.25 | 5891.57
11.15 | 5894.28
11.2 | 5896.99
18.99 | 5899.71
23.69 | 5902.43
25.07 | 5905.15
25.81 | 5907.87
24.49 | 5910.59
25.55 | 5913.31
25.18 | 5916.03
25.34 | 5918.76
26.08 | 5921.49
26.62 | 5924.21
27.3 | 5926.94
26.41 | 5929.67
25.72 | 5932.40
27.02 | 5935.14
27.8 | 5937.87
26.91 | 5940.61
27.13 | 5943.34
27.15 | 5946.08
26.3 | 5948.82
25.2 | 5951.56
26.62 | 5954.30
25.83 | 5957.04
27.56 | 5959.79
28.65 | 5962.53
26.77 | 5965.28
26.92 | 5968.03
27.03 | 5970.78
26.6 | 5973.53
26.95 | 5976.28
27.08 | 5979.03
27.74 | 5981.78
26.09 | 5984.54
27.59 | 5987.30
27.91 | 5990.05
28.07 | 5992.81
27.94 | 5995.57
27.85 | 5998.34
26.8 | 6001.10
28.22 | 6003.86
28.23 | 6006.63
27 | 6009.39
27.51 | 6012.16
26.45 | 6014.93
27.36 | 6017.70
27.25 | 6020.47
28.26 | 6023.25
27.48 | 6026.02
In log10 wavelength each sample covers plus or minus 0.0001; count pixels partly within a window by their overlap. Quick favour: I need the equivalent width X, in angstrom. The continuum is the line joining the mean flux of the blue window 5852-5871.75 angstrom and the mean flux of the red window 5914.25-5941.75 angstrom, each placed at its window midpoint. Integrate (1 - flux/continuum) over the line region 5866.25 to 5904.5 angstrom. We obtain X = 9.1 angstrom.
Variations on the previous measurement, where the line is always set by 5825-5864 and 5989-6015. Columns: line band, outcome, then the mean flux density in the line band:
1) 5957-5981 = 0.38 angstrom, 27.1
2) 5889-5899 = 5.80 angstrom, 11.5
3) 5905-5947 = 1.86 angstrom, 26.3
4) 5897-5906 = 2.19 angstrom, 20.7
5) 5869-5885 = 1.32 angstrom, 25.1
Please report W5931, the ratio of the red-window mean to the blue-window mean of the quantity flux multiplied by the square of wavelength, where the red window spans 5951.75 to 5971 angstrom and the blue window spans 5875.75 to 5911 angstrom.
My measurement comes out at 1.4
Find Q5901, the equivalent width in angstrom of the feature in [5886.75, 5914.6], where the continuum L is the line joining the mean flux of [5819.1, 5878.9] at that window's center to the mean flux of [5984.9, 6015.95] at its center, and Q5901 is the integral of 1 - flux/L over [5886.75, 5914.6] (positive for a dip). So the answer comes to 8.77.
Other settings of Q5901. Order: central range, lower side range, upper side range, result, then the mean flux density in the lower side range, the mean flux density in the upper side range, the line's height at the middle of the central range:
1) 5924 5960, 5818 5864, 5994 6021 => 1.1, 27.5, 27.5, 27.5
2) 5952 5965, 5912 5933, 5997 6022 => -0.2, 26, 27.4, 26.6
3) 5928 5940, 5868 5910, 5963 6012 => -1.6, 20.5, 27.4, 23.7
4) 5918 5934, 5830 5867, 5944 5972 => 0.3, 27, 26.8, 26.8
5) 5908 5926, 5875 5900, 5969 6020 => -4.8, 17.5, 27.4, 20.2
